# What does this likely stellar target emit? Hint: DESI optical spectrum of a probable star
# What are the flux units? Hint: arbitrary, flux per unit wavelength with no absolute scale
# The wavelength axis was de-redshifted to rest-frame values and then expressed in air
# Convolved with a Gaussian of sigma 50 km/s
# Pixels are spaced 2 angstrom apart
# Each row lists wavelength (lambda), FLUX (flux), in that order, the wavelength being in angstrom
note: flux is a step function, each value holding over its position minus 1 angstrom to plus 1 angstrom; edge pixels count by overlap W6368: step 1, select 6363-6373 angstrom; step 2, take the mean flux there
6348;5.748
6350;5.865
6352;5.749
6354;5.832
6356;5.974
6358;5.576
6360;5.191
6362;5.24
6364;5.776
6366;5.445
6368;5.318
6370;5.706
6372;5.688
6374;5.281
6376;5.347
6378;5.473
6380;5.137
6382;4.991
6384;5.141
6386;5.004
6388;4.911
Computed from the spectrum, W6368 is 5.59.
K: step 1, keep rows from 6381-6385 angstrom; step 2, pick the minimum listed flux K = 4.991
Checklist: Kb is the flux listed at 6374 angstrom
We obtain 5.281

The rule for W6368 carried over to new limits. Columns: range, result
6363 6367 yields 5.61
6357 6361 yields 5.38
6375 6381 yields 5.32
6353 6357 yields 5.9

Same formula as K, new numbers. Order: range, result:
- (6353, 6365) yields 5.191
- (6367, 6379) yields 5.281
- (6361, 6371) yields 5.24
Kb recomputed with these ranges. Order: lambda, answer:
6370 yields 5.706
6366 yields 5.445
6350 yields 5.865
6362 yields 5.24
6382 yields 4.991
